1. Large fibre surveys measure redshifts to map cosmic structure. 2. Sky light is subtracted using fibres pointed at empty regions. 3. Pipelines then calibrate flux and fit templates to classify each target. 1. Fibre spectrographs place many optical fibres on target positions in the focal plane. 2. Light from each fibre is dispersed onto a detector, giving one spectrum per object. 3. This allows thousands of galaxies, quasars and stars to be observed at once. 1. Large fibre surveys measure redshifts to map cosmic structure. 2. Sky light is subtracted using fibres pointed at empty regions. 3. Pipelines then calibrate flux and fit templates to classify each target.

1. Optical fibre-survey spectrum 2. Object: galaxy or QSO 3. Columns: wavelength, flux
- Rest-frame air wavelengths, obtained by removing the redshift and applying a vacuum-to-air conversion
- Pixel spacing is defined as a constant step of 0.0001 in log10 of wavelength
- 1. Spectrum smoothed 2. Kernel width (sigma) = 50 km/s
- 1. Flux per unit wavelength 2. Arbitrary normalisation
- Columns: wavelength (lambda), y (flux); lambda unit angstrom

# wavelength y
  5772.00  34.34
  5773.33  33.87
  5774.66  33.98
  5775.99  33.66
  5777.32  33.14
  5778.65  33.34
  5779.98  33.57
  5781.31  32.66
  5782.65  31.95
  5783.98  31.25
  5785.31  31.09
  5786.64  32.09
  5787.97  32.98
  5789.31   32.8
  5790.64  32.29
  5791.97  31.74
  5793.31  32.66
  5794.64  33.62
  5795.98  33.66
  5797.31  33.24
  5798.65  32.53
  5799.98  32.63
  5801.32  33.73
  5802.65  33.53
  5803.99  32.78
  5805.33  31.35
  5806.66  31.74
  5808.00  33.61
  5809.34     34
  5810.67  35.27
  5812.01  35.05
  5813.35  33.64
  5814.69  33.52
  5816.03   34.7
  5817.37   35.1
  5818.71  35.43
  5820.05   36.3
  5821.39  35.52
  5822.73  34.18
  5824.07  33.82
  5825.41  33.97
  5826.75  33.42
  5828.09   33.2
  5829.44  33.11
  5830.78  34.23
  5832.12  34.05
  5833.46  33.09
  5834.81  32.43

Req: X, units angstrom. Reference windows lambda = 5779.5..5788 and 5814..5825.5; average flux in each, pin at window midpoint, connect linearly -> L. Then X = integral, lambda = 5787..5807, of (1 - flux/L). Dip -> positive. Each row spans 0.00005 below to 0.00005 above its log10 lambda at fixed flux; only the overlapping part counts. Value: 0.2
